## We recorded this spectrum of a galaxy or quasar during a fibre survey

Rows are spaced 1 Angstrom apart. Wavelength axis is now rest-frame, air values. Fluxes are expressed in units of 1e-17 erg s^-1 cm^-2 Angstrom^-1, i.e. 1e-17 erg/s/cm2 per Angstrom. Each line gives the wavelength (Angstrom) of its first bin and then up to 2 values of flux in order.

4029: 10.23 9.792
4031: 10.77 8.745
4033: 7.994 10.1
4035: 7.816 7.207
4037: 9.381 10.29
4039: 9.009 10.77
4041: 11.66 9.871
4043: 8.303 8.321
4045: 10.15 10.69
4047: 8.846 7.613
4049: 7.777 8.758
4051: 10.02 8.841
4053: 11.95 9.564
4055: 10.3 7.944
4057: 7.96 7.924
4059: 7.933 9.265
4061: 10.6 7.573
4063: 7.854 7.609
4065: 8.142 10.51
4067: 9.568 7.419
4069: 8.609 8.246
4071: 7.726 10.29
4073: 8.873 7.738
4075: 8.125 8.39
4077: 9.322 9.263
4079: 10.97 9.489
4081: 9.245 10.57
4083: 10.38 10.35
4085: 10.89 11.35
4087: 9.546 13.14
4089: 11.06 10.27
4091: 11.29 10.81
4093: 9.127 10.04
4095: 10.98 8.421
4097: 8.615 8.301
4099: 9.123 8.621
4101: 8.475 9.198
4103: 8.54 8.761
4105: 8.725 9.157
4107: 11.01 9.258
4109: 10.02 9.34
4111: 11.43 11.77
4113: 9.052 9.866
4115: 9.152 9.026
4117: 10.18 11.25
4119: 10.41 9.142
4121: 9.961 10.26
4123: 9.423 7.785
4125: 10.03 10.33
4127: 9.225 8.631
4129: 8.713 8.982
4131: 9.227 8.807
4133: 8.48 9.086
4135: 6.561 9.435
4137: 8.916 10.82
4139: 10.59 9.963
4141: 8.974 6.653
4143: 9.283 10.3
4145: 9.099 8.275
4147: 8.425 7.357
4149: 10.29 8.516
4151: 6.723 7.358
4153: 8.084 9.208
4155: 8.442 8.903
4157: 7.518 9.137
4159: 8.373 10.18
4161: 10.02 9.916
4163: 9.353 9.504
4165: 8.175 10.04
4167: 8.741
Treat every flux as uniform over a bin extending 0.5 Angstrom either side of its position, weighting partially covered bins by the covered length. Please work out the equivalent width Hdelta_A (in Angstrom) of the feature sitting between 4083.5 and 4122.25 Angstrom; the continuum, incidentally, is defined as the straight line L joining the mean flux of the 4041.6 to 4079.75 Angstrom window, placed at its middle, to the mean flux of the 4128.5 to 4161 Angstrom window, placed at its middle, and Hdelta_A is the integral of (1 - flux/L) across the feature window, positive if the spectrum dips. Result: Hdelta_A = -4.54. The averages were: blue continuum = 8.92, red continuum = 8.79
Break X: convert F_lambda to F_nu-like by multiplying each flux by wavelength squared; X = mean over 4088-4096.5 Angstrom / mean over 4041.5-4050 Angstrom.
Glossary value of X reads 1.2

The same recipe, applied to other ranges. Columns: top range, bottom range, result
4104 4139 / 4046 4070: 1.11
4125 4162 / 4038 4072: 1.03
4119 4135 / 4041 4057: 1.02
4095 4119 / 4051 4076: 1.10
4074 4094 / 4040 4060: 1.12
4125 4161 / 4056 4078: 1.07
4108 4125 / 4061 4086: 1.10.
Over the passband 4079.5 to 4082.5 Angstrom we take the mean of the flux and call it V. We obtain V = 9.77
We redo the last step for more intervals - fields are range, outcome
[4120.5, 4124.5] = 9.36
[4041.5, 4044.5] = 8.83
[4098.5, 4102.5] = 8.85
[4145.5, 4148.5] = 8.02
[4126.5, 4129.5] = 8.86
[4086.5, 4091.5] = 11.1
